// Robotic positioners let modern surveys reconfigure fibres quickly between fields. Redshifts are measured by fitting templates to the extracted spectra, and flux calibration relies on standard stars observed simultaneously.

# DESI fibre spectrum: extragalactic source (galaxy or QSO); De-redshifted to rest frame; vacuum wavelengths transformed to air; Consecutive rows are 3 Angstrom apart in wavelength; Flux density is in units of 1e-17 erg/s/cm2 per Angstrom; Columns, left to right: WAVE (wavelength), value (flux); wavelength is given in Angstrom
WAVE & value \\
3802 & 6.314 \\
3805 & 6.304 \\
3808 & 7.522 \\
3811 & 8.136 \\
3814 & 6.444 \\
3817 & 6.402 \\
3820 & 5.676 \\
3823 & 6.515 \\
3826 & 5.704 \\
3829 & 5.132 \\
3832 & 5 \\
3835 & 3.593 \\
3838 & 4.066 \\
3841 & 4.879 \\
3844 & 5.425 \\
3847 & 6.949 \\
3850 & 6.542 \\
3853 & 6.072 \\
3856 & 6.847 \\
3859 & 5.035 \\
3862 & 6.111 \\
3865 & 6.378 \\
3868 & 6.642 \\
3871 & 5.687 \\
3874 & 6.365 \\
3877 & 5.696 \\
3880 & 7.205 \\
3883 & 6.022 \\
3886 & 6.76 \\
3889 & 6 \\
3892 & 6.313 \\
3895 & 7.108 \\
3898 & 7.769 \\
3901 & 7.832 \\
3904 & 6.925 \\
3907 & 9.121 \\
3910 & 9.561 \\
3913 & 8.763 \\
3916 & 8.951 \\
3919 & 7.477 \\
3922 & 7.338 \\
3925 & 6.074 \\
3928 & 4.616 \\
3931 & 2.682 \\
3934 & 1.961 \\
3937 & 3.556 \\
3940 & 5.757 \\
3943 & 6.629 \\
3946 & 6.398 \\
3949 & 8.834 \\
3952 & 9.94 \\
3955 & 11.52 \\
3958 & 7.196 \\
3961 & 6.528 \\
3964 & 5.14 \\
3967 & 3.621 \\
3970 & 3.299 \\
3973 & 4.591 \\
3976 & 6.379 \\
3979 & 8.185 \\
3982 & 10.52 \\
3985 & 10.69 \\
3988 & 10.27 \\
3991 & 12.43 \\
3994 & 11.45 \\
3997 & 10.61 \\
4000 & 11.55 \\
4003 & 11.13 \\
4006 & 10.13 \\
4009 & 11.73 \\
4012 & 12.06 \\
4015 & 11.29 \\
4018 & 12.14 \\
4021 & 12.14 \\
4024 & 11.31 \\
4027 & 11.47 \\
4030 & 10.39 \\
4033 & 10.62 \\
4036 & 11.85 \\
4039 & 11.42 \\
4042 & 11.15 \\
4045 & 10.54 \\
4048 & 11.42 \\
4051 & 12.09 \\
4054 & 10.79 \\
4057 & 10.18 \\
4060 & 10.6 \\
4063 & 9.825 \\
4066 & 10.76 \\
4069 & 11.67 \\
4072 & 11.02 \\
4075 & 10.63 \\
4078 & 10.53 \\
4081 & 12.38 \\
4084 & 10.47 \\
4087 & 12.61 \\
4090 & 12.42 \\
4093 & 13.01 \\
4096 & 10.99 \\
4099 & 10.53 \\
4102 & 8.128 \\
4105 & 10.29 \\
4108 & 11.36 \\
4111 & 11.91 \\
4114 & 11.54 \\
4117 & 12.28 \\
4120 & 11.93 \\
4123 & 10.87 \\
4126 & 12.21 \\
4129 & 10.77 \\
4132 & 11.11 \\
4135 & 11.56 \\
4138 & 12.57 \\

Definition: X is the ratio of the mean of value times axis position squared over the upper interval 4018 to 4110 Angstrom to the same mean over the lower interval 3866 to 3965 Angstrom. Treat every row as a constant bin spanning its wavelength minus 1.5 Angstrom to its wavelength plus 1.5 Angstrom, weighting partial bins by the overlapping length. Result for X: 1.8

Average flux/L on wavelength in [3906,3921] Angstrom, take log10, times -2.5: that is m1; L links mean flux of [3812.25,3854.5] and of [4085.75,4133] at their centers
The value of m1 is -0.20 mag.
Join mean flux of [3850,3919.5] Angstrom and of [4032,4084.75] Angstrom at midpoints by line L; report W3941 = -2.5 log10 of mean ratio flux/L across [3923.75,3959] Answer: 0.32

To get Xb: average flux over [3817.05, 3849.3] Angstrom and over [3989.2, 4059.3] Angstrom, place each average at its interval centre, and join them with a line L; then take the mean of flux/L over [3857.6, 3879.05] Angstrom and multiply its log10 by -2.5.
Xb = 0.077 mag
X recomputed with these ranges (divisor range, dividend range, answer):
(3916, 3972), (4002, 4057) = 1.93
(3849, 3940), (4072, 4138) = 1.96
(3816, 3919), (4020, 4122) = 1.91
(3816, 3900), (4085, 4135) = 2.15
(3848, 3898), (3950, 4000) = 1.39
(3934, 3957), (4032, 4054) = 1.65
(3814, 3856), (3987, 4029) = 2.22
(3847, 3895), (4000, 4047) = 1.94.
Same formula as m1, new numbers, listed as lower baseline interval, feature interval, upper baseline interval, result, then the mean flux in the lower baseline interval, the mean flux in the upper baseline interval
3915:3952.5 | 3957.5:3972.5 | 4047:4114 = 0.38 mag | 6.03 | 11.1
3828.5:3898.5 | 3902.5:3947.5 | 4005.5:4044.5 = 0.23 mag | 5.97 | 11.4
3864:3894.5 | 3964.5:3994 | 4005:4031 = 0.27 mag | 6.33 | 11.5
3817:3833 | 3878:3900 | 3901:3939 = -0.09 mag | 5.7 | 6.47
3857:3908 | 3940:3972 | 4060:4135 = 0.19 mag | 6.62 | 11.2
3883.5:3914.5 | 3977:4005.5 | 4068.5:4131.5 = -0.15 mag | 7.56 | 11.3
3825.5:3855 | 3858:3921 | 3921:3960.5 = -0.20 mag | 5.35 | 6.34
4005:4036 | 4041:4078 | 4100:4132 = 0.04 mag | 11.4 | 11.1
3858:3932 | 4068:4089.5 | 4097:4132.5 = -0.10 mag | 6.78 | 11.1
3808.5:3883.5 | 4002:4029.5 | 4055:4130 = -0.20 mag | 5.96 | 11.2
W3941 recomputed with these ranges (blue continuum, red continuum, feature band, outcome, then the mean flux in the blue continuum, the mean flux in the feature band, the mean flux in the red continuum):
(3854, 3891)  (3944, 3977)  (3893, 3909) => -0.21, 6.23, 7.76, 6.68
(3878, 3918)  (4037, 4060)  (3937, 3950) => 0.32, 7.54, 6.44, 11.1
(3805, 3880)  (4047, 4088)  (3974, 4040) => -0.12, 5.98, 10.8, 11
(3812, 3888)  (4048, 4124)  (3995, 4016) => -0.20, 5.9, 11.2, 11.2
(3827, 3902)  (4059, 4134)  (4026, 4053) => -0.13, 6.04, 11.2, 11.2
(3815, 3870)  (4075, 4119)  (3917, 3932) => 0.27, 5.73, 5.85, 11.3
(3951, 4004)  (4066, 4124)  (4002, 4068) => -0.13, 8.58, 11.1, 11.3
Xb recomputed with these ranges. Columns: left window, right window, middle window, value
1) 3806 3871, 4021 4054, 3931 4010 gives 0.204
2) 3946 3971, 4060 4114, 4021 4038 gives -0.207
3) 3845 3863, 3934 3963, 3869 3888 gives 0.028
